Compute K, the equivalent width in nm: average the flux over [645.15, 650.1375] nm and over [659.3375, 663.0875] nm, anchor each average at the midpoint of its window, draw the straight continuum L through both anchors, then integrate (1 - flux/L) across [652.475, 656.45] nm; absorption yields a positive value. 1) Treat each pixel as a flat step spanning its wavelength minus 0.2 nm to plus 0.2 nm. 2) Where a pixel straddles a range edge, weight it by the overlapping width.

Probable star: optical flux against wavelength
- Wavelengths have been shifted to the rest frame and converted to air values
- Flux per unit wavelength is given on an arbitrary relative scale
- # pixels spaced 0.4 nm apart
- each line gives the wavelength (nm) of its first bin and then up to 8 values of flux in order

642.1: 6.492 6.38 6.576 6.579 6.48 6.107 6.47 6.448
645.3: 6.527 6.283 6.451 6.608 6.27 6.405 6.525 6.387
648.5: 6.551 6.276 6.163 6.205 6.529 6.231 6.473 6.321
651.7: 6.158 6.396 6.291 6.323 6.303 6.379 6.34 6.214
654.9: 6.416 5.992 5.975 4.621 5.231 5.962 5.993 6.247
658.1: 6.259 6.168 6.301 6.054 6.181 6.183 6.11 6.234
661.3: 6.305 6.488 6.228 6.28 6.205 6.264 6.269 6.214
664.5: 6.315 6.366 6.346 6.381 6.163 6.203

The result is 0.17 nm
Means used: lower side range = 6.39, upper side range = 6.24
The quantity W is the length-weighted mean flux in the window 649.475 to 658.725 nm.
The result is 6.13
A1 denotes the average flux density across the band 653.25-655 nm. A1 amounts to 6.33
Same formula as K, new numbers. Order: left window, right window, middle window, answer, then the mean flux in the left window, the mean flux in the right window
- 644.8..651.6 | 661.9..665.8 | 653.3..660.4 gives 0.33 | 6.39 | 6.28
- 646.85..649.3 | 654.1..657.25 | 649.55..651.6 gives -0.05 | 6.39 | 5.82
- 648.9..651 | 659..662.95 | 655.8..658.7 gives 0.22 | 6.31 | 6.23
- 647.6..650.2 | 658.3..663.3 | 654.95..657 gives 0.22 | 6.37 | 6.23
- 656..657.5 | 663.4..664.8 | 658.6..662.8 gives -0.23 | 5.51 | 6.27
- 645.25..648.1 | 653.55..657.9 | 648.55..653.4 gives -0.09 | 6.43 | 5.94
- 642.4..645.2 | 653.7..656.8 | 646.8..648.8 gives -0.06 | 6.44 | 5.87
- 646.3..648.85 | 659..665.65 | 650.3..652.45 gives 0.03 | 6.45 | 6.26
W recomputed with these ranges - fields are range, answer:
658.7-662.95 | 6.23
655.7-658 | 5.67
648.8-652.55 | 6.31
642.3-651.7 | 6.4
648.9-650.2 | 6.28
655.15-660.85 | 5.96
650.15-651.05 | 6.37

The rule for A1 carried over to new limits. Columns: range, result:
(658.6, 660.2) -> 6.18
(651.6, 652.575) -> 6.29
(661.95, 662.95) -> 6.24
